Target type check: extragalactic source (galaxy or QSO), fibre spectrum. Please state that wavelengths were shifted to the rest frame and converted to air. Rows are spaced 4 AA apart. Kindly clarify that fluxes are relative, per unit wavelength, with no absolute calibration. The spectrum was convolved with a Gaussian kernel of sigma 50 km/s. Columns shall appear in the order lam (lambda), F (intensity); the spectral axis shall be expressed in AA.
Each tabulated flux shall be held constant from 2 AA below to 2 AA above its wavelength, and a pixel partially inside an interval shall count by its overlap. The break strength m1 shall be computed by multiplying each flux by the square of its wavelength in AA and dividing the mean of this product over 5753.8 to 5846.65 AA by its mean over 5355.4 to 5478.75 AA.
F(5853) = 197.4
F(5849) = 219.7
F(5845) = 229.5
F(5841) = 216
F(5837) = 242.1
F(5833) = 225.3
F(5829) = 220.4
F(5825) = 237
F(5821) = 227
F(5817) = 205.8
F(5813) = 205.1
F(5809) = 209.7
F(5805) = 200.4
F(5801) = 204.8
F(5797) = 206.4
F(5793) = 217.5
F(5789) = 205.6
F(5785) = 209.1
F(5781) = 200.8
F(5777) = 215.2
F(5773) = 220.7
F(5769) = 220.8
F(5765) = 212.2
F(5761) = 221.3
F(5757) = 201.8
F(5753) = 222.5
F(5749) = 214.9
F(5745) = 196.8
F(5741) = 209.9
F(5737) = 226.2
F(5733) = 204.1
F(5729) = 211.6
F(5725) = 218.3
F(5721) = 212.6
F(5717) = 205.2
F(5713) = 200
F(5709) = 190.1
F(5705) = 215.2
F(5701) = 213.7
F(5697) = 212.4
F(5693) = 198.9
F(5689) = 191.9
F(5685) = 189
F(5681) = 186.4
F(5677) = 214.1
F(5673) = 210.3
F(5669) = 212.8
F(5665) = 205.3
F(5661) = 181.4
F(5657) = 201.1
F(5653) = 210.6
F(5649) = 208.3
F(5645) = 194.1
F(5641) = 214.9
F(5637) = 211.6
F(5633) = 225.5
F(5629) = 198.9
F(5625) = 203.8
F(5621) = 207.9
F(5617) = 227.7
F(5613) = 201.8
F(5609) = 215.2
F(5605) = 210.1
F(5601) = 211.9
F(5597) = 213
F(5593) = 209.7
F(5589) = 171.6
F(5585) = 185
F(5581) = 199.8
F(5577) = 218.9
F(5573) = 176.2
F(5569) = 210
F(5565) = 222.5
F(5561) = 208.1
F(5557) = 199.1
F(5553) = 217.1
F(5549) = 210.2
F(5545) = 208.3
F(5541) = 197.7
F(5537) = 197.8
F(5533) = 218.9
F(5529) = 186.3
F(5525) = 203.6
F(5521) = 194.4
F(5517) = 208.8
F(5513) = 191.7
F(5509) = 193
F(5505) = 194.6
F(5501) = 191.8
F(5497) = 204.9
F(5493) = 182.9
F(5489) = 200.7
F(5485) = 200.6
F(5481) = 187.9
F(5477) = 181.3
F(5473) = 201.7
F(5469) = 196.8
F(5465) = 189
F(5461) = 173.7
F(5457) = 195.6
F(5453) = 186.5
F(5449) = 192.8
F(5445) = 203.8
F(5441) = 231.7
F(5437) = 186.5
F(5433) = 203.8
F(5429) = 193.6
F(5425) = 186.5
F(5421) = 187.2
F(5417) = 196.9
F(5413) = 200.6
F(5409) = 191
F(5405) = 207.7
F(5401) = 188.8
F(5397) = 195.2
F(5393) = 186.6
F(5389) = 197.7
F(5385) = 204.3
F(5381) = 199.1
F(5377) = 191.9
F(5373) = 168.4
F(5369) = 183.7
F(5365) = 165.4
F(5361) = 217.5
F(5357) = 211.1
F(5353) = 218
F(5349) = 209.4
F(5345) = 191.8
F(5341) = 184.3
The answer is 1.27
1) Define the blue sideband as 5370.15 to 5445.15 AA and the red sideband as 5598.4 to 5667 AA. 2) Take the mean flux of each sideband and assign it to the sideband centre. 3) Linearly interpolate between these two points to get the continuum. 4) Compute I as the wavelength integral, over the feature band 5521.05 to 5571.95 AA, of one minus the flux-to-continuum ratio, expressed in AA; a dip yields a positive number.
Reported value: -0.6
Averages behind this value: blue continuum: 196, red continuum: 208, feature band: 206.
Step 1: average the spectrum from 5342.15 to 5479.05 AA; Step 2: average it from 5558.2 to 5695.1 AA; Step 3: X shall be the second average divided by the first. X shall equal 1.0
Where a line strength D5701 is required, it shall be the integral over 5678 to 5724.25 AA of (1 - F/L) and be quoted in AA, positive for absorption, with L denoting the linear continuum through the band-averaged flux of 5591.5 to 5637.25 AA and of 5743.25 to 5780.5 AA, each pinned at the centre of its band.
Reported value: 2.3 AA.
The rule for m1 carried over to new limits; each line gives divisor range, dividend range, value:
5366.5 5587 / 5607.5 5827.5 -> 1.16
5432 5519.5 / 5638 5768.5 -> 1.15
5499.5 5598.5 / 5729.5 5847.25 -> 1.16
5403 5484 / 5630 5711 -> 1.14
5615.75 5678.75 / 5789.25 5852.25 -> 1.11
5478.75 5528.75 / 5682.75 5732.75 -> 1.12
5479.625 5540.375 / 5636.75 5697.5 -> 1.08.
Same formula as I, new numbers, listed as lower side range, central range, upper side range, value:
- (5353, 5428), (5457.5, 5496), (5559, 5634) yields 1.53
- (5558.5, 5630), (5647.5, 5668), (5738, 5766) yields 0.60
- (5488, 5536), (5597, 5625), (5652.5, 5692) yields -1.81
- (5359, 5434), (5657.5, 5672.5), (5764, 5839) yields 0.48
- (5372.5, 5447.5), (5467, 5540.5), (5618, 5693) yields 1.00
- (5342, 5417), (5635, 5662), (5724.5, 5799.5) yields 0.45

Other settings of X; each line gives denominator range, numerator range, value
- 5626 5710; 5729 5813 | 1.03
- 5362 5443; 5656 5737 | 1.06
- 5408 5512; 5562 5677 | 1.06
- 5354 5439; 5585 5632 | 1.06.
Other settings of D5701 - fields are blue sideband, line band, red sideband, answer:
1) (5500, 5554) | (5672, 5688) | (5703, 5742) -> 0.7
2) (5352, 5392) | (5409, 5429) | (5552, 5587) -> 0.4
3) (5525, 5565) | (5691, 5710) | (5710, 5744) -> 0.2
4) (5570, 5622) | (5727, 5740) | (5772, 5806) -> -0.4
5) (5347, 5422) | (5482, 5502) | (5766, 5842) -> 0.5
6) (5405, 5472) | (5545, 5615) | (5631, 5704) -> -1.3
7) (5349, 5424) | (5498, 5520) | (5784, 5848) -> 0.6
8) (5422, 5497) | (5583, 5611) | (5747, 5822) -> -0.1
